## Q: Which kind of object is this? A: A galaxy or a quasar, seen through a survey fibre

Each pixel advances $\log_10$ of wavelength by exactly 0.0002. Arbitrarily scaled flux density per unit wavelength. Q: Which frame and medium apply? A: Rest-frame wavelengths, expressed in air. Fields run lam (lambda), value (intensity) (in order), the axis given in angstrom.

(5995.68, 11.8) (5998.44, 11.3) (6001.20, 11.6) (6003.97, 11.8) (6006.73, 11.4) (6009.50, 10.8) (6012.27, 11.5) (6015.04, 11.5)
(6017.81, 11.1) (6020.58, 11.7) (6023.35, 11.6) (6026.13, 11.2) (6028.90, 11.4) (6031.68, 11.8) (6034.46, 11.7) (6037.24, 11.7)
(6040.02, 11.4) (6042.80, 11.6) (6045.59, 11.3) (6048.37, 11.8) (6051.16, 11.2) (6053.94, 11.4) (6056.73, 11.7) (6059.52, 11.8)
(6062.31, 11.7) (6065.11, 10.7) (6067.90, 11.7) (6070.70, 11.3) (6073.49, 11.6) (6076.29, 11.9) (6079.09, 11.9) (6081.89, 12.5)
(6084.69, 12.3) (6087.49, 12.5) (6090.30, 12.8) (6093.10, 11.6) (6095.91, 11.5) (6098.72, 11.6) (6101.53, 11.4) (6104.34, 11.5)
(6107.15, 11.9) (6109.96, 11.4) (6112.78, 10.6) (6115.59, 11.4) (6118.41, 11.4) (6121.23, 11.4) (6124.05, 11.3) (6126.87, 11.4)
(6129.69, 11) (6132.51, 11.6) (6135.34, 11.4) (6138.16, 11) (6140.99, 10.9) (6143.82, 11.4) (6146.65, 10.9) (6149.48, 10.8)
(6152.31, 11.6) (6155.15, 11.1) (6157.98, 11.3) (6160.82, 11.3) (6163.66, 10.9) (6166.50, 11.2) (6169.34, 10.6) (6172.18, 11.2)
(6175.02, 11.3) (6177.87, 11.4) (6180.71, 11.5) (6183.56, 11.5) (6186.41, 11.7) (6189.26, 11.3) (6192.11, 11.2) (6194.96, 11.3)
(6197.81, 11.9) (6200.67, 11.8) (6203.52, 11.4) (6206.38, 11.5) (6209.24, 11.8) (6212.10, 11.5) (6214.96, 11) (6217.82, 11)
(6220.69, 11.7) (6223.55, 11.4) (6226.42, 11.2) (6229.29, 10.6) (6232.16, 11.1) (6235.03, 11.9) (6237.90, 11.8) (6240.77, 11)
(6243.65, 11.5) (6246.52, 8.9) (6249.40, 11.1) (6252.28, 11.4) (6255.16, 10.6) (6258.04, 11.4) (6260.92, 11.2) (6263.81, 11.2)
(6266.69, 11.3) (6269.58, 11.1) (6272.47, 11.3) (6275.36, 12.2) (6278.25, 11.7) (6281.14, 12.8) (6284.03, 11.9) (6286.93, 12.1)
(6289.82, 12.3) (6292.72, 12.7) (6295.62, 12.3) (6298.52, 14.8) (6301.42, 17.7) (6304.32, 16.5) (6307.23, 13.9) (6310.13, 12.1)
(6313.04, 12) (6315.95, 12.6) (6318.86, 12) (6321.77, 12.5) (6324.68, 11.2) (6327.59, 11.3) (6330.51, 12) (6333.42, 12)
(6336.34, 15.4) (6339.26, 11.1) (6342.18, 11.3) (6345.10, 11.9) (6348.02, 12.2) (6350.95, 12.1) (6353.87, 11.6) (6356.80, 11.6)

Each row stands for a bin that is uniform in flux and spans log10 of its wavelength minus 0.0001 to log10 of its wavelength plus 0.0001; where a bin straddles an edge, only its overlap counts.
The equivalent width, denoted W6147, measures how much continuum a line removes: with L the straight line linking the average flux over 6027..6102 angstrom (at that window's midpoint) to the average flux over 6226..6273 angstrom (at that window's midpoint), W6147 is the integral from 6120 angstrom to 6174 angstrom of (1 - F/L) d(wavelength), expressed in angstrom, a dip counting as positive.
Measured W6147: 1.2 angstrom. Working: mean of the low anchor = 11.7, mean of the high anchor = 11.1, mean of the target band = 11.2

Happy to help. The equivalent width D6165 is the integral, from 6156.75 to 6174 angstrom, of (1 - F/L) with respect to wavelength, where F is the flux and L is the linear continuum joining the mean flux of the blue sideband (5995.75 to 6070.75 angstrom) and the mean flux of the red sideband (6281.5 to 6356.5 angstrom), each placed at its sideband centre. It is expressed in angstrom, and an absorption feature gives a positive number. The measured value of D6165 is 1.36 angstrom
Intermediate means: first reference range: 11.5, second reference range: 12.7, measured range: 11.1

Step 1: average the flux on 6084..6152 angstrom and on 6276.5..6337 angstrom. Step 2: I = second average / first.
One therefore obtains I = 1.13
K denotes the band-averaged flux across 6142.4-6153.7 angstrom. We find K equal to 11.2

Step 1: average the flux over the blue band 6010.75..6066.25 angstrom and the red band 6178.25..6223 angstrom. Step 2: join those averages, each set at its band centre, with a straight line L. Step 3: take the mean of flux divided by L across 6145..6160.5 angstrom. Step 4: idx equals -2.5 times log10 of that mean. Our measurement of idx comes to 0.03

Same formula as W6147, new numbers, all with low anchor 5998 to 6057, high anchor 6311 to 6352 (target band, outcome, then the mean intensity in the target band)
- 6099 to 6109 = 0.0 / 11.6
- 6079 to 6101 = -0.9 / 12.1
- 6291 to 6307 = -3.5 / 14.7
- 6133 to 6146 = 0.6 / 11.2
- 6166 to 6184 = 0.8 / 11.2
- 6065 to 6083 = -0.2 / 11.7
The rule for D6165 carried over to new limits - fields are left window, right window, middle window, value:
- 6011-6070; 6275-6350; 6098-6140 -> 1.8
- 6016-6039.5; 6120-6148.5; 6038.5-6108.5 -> -1.9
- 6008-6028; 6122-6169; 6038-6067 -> -0.4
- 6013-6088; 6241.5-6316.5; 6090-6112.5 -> 0.3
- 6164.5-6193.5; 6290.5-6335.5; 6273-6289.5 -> 0.7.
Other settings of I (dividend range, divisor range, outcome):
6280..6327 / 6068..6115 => 1.11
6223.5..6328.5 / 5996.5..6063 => 1.05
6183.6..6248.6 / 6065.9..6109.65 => 0.95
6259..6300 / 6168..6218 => 1.06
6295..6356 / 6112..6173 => 1.14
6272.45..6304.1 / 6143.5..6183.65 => 1.17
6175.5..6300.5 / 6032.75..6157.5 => 1.00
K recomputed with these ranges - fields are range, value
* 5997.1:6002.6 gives 11.4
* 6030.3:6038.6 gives 11.7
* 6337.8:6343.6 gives 11.2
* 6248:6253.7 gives 11.2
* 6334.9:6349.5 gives 12.4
